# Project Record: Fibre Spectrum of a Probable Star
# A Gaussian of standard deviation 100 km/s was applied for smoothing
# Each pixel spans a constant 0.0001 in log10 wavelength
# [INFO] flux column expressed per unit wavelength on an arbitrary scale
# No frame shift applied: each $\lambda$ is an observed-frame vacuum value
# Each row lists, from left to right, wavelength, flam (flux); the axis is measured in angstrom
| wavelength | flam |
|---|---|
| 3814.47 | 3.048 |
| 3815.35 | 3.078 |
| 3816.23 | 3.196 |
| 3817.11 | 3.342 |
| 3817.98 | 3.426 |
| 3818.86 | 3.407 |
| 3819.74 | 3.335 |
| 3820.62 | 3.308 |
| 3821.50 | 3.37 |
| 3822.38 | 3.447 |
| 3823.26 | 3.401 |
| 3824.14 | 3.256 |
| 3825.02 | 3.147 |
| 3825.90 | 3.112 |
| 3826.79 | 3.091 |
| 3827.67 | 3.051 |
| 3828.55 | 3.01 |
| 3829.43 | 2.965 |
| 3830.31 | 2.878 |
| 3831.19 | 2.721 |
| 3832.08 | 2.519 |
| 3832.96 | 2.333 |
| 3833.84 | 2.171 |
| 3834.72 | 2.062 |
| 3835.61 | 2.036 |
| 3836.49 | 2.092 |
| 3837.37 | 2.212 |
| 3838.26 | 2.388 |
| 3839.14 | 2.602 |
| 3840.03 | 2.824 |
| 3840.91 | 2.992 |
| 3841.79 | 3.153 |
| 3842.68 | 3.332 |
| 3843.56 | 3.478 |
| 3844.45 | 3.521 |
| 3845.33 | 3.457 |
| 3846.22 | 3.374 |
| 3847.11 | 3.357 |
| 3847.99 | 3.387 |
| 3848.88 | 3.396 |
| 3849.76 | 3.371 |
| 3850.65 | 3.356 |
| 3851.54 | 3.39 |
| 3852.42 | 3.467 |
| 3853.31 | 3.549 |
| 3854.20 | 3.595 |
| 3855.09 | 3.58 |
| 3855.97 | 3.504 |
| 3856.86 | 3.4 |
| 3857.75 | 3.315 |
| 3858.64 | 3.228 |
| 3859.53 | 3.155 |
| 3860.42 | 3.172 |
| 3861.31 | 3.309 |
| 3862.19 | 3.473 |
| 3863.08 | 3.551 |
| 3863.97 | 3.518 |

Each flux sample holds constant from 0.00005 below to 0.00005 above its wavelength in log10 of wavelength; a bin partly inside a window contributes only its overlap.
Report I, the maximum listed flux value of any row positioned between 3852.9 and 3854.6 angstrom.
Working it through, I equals 3.595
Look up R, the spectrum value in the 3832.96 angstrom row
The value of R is 2.333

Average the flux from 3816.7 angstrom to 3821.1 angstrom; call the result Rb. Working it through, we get 3.37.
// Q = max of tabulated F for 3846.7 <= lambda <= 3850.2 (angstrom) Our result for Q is 3.396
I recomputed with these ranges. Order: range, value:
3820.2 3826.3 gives 3.447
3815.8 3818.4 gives 3.426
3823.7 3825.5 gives 3.256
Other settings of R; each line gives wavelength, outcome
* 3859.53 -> 3.155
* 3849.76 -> 3.371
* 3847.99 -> 3.387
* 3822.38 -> 3.447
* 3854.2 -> 3.595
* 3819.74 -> 3.335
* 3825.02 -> 3.147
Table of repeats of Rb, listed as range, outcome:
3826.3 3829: 3.05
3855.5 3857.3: 3.47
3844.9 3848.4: 3.39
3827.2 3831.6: 2.93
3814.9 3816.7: 3.13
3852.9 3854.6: 3.57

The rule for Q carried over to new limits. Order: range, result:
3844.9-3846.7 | 3.457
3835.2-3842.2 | 3.153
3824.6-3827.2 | 3.147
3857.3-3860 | 3.315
